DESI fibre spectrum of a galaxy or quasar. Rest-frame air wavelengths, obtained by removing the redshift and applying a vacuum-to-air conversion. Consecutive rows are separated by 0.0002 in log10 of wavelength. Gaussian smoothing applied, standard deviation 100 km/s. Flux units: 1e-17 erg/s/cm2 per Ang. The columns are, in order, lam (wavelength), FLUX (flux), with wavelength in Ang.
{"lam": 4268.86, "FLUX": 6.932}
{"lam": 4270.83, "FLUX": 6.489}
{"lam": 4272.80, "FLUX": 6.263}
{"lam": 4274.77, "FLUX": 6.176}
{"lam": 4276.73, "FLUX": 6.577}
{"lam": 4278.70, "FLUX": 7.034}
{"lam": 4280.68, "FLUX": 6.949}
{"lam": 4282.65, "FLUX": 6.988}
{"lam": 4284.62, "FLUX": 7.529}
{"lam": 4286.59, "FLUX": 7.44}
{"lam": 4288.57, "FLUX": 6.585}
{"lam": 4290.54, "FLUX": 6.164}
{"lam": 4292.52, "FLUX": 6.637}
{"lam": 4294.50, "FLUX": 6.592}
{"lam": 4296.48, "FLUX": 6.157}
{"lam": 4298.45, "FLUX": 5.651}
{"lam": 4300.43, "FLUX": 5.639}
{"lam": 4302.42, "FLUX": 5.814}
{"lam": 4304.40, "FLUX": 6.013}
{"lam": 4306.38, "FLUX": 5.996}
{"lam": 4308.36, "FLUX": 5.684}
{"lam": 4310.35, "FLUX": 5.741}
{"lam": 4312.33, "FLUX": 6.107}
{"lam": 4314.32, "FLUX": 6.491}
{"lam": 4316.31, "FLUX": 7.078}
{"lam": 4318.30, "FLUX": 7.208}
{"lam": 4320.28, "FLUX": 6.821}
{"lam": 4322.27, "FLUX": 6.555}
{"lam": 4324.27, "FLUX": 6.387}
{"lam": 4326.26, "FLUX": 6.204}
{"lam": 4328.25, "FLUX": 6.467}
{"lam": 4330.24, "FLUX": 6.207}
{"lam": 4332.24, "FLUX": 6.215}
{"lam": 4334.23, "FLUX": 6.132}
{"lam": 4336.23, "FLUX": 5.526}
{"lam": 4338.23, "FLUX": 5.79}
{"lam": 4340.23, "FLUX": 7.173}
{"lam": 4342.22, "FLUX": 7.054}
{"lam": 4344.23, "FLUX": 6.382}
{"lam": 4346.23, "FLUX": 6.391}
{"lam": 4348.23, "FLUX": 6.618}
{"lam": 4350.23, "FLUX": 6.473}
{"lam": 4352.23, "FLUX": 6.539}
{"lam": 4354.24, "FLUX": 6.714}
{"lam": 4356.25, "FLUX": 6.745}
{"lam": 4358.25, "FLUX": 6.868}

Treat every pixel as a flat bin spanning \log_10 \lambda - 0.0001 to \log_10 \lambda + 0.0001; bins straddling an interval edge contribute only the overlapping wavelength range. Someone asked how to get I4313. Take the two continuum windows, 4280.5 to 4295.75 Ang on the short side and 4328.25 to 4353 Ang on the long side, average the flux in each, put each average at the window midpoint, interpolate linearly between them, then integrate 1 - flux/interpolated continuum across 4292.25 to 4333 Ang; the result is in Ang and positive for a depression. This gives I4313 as 2.2 Ang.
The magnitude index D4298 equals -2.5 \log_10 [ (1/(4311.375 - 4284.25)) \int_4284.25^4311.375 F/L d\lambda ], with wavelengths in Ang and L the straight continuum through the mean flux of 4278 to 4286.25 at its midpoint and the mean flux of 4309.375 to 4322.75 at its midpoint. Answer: 0.11 mag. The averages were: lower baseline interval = 7.15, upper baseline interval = 6.58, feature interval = 6.23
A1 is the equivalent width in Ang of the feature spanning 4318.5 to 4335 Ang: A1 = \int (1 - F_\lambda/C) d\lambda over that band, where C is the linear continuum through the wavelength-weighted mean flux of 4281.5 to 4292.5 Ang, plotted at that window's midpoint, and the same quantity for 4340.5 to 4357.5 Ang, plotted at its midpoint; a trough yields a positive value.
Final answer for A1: 0.8 Ang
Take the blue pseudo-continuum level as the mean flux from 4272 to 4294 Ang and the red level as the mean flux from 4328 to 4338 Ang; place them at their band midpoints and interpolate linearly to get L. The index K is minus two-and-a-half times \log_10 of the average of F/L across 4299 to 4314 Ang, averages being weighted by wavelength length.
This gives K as 0.10 mag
